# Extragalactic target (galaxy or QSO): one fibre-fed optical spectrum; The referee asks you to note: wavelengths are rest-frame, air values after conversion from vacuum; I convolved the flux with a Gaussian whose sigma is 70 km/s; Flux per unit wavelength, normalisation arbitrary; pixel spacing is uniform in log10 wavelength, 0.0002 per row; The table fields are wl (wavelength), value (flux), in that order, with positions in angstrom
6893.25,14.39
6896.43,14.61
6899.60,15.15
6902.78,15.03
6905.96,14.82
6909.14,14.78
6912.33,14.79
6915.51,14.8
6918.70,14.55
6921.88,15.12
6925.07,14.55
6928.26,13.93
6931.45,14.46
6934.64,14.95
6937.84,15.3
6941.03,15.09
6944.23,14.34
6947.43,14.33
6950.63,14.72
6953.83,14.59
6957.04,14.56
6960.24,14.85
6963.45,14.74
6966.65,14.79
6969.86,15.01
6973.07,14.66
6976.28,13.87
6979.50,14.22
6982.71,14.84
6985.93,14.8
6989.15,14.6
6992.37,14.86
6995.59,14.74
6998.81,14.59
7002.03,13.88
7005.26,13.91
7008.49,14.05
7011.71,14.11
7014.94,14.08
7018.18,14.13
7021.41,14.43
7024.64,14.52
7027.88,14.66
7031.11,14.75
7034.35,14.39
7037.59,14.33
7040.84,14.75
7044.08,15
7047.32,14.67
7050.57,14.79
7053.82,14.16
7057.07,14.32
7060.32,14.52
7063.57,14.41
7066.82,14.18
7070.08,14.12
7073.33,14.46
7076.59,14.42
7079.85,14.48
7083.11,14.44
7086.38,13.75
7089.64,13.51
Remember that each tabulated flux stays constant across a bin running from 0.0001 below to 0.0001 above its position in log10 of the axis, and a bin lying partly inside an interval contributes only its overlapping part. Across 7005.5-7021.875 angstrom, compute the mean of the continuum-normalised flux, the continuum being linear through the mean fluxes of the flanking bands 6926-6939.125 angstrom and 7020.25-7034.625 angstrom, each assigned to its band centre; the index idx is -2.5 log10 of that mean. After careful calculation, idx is 0.04 mag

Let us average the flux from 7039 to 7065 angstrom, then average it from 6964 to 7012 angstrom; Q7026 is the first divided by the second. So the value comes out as 1.0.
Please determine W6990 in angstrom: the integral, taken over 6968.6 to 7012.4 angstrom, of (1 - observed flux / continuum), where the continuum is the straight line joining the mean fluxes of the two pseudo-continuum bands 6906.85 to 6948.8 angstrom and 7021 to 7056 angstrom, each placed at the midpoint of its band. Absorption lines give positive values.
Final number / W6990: 0.6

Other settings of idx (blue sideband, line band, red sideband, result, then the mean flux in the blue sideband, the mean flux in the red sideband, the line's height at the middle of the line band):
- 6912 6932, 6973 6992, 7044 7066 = 0.00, 14.6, 14.5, 14.6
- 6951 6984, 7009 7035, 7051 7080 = 0.01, 14.6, 14.4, 14.5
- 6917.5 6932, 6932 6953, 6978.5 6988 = -0.01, 14.5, 14.6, 14.6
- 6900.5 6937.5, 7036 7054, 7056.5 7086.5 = -0.02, 14.7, 14.3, 14.4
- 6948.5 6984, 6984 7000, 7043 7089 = -0.01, 14.6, 14.4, 14.6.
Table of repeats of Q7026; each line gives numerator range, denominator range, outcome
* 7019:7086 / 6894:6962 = 0.98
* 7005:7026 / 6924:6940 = 0.97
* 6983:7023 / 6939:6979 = 0.98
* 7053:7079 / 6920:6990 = 0.98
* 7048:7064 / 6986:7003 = 0.99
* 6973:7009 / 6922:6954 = 0.98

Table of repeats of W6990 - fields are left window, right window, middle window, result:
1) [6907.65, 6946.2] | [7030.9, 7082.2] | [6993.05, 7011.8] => 0.42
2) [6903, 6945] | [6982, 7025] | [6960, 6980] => -0.08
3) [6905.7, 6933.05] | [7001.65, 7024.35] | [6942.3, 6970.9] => -0.45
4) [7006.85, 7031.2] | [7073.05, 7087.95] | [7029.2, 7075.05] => -0.60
